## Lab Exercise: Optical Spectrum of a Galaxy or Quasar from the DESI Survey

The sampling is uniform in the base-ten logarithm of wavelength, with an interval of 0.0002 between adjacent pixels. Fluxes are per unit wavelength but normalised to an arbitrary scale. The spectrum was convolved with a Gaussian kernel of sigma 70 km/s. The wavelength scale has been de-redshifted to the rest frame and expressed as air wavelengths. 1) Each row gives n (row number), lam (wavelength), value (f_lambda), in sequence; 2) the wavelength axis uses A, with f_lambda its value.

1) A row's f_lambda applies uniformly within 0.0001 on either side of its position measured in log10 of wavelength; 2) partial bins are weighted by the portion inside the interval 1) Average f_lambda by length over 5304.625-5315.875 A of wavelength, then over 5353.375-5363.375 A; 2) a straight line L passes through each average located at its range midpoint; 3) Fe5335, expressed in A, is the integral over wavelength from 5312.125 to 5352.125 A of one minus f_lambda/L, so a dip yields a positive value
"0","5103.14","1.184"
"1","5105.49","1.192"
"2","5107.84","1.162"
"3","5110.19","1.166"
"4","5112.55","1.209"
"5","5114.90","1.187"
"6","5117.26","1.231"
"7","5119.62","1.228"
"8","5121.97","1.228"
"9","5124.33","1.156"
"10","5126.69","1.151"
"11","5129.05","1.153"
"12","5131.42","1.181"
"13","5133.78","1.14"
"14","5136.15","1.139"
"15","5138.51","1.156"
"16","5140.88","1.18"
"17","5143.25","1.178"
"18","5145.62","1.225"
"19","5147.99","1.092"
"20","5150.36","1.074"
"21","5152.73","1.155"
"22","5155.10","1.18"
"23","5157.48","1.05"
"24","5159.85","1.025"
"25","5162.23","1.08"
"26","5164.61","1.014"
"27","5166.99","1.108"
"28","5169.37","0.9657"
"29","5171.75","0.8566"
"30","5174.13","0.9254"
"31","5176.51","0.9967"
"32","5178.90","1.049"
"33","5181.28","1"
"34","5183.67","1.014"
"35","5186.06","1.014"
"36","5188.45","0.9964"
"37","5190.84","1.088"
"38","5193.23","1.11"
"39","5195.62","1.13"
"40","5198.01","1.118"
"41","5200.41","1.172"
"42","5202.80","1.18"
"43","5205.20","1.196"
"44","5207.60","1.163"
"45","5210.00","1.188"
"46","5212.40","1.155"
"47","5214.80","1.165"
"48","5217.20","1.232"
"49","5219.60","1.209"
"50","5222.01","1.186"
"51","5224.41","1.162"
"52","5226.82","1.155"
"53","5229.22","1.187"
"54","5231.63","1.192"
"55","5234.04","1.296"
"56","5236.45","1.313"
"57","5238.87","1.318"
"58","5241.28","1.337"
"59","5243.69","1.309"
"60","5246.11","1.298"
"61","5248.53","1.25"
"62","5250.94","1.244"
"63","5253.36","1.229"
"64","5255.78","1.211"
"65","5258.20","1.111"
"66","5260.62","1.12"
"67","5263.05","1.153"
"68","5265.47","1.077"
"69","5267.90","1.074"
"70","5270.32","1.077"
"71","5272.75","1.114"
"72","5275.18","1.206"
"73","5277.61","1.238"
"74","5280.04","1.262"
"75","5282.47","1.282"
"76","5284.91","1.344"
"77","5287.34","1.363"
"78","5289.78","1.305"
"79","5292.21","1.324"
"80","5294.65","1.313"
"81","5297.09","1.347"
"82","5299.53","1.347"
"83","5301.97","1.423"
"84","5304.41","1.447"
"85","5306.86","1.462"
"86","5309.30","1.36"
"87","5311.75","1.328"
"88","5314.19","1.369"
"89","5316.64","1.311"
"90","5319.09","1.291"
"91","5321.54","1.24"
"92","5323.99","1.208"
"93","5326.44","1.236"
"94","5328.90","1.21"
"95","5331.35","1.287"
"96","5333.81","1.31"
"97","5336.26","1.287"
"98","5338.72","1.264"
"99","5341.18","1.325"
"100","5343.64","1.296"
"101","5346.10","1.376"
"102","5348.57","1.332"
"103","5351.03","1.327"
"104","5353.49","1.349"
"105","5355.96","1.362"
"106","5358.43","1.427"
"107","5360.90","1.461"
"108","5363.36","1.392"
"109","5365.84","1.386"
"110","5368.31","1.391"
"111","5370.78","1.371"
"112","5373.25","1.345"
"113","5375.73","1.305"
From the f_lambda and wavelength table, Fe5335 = 2.9 A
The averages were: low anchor 1.38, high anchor 1.4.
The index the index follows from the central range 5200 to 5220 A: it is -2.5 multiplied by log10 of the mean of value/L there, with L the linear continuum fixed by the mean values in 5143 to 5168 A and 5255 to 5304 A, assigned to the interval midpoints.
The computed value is -0.019 mag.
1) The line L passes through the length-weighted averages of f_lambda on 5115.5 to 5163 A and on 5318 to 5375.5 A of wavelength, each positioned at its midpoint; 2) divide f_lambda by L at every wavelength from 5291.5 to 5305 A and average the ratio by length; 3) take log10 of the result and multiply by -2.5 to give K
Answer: -0.07 mag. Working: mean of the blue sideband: 1.15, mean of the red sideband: 1.32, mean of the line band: 1.36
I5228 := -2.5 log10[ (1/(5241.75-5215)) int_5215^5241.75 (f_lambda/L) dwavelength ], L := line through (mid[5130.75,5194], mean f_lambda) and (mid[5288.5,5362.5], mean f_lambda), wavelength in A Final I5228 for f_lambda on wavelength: -0.05 mag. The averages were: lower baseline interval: 1.07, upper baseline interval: 1.33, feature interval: 1.23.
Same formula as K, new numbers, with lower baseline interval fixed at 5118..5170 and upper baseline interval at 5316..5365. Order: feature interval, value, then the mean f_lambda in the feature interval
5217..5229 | 0.018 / 1.19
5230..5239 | -0.046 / 1.27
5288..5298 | -0.044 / 1.32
